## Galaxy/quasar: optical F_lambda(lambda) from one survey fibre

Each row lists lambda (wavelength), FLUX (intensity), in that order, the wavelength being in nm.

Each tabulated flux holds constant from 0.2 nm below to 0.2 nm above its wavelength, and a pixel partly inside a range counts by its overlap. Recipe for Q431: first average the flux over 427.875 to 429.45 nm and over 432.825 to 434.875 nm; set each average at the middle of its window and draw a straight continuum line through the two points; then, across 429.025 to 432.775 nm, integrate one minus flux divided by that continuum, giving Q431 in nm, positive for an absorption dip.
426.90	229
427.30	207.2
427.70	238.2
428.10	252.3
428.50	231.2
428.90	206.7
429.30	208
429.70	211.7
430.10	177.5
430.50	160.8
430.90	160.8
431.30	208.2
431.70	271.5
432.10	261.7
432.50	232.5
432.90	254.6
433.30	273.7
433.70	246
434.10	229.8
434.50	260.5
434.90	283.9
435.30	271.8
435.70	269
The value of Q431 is 0.43 nm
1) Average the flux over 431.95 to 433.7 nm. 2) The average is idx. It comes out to 254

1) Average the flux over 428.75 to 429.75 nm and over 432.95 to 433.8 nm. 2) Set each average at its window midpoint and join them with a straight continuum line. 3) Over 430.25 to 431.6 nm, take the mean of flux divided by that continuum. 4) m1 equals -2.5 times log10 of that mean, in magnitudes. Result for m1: 0.246 mag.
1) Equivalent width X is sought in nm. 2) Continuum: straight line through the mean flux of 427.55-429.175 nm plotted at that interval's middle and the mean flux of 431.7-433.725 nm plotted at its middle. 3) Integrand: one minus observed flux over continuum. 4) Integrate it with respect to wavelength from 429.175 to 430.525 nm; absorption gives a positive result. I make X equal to 0.27 nm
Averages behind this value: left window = 231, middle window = 192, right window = 256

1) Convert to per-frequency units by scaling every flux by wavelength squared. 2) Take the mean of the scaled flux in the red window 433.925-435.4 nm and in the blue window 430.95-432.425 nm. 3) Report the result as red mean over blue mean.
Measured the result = 1.12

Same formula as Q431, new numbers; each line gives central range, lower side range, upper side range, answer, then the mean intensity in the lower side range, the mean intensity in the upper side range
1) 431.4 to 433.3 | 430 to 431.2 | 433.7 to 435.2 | -0.420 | 169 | 257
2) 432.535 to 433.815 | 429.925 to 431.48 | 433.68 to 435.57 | -0.150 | 176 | 260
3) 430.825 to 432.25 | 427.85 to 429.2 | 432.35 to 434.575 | 0.068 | 229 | 249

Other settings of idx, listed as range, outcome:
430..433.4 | 222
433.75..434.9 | 252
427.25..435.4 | 231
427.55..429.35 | 229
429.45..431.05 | 179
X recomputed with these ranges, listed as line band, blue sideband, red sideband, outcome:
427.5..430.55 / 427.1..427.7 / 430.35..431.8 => -0.07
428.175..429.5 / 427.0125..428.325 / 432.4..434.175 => 0.10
